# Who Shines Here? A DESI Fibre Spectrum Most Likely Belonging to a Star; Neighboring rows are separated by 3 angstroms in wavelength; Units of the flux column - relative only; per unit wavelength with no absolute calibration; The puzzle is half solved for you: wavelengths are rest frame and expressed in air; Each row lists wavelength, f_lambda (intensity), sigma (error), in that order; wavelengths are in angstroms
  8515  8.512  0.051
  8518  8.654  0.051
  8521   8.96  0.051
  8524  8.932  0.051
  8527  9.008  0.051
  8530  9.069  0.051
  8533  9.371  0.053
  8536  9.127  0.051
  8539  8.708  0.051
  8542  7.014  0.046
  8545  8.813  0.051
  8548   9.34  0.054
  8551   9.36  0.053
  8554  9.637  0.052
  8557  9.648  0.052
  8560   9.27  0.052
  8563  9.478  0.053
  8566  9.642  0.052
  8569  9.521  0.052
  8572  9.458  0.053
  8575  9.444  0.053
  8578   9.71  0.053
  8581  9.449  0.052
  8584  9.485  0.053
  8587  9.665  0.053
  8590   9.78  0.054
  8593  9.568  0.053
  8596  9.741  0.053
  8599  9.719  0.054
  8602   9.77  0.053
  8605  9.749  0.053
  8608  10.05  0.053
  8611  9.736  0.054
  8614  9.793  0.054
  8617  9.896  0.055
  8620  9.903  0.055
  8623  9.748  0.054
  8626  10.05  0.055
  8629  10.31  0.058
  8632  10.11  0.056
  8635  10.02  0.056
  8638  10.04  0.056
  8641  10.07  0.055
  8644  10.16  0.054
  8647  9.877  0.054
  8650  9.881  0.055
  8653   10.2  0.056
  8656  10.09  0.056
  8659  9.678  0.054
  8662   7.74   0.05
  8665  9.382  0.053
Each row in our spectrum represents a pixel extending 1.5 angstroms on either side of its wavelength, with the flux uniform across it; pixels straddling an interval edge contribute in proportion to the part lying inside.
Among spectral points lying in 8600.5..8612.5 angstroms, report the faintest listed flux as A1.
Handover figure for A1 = 9.736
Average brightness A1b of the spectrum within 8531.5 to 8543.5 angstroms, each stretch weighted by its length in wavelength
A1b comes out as 8.55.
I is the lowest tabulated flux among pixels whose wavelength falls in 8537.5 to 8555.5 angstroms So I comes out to 7.014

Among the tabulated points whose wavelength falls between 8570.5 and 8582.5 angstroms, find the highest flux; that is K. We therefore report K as 9.71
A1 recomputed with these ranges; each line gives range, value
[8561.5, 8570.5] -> 9.478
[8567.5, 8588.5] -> 9.444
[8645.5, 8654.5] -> 9.877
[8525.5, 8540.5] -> 8.708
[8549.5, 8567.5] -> 9.27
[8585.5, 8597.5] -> 9.568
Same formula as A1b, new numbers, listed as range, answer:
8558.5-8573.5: 9.47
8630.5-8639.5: 10.1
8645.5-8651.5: 9.88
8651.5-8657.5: 10.1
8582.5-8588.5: 9.57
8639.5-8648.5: 10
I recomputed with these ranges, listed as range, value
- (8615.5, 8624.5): 9.748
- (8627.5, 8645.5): 10.02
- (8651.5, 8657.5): 10.09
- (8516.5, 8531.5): 8.654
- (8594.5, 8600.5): 9.719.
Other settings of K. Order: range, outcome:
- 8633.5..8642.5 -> 10.07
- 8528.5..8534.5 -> 9.371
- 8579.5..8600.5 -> 9.78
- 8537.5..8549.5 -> 9.34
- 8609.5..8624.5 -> 9.903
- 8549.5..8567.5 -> 9.648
